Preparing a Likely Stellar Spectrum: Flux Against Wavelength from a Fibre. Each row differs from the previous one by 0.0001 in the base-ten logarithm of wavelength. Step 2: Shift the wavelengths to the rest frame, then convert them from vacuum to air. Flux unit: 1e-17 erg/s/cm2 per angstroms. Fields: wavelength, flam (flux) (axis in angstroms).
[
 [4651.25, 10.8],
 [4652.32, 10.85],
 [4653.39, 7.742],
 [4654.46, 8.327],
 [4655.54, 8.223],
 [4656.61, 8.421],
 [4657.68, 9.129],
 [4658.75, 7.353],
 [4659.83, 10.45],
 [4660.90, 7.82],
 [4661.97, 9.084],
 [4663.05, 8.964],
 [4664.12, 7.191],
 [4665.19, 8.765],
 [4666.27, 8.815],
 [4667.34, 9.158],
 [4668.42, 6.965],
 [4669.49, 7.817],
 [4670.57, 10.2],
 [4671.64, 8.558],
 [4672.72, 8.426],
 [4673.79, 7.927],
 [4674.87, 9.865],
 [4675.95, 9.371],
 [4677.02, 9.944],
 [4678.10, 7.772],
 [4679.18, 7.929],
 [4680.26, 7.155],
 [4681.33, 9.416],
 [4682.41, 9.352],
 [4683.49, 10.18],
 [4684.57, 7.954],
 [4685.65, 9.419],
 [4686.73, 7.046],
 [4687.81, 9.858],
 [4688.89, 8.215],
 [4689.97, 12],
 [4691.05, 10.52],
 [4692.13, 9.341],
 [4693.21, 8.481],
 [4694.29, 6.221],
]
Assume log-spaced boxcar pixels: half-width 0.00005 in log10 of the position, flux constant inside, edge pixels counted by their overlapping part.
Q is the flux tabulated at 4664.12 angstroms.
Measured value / 7.191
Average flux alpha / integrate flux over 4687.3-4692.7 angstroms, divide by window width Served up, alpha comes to 9.98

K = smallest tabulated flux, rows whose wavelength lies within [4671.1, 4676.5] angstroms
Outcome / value 7.927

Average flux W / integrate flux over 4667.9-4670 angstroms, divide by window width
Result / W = 7.41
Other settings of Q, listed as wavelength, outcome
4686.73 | 7.046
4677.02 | 9.944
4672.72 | 8.426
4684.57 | 7.954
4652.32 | 10.85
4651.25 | 10.8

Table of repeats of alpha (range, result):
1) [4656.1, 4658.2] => 8.79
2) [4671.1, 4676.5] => 8.85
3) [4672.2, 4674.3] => 8.2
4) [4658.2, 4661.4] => 8.55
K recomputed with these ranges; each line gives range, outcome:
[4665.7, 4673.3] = 6.965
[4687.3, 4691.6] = 8.215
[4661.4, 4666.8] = 7.191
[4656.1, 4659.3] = 7.353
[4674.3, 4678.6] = 7.772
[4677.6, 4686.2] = 7.155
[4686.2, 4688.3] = 7.046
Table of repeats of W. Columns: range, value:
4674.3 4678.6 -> 9.24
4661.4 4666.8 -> 8.56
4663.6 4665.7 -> 7.99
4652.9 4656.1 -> 8.09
